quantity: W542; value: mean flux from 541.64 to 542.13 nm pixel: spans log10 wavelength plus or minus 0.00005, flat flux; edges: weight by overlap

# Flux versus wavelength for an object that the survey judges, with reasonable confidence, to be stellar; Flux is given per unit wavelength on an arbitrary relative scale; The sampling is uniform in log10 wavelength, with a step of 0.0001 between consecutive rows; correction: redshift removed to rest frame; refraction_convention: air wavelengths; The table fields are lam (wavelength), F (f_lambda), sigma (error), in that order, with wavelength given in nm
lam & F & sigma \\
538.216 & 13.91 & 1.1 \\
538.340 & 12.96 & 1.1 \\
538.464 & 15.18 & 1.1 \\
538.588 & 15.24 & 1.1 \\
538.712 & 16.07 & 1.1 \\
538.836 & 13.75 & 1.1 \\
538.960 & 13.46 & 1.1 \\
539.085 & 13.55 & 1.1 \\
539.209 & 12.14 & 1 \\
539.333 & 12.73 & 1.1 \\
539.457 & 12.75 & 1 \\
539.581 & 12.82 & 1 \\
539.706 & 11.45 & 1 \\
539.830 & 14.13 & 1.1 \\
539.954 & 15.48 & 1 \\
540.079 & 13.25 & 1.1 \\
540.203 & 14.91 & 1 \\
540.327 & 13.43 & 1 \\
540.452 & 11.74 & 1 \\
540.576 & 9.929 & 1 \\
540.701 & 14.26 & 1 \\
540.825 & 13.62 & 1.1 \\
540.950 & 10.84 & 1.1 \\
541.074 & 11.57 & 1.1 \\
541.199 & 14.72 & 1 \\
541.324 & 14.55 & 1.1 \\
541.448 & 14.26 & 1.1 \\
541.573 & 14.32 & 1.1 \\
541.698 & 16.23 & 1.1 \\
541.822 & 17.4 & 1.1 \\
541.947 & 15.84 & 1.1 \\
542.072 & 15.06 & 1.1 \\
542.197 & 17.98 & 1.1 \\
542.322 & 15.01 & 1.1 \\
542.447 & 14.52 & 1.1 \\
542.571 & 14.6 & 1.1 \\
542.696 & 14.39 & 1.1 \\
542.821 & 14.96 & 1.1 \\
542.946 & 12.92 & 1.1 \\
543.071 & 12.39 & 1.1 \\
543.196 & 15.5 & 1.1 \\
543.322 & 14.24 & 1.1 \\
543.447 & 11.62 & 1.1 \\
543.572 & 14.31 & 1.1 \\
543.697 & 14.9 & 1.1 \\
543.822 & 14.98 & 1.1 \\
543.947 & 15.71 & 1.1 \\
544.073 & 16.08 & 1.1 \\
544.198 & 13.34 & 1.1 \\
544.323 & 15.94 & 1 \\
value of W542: 16.2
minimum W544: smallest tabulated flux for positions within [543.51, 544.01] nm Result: 14.31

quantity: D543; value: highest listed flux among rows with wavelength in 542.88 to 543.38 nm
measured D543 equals 15.5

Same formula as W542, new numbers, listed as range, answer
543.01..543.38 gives 14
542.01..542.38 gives 16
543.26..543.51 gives 12.9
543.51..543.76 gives 14.6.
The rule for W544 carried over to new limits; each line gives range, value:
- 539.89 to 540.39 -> 13.25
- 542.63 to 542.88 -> 14.39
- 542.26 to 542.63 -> 14.52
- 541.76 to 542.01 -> 15.84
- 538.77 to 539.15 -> 13.46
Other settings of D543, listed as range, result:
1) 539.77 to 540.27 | 15.48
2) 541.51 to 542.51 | 17.98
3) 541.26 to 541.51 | 14.55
